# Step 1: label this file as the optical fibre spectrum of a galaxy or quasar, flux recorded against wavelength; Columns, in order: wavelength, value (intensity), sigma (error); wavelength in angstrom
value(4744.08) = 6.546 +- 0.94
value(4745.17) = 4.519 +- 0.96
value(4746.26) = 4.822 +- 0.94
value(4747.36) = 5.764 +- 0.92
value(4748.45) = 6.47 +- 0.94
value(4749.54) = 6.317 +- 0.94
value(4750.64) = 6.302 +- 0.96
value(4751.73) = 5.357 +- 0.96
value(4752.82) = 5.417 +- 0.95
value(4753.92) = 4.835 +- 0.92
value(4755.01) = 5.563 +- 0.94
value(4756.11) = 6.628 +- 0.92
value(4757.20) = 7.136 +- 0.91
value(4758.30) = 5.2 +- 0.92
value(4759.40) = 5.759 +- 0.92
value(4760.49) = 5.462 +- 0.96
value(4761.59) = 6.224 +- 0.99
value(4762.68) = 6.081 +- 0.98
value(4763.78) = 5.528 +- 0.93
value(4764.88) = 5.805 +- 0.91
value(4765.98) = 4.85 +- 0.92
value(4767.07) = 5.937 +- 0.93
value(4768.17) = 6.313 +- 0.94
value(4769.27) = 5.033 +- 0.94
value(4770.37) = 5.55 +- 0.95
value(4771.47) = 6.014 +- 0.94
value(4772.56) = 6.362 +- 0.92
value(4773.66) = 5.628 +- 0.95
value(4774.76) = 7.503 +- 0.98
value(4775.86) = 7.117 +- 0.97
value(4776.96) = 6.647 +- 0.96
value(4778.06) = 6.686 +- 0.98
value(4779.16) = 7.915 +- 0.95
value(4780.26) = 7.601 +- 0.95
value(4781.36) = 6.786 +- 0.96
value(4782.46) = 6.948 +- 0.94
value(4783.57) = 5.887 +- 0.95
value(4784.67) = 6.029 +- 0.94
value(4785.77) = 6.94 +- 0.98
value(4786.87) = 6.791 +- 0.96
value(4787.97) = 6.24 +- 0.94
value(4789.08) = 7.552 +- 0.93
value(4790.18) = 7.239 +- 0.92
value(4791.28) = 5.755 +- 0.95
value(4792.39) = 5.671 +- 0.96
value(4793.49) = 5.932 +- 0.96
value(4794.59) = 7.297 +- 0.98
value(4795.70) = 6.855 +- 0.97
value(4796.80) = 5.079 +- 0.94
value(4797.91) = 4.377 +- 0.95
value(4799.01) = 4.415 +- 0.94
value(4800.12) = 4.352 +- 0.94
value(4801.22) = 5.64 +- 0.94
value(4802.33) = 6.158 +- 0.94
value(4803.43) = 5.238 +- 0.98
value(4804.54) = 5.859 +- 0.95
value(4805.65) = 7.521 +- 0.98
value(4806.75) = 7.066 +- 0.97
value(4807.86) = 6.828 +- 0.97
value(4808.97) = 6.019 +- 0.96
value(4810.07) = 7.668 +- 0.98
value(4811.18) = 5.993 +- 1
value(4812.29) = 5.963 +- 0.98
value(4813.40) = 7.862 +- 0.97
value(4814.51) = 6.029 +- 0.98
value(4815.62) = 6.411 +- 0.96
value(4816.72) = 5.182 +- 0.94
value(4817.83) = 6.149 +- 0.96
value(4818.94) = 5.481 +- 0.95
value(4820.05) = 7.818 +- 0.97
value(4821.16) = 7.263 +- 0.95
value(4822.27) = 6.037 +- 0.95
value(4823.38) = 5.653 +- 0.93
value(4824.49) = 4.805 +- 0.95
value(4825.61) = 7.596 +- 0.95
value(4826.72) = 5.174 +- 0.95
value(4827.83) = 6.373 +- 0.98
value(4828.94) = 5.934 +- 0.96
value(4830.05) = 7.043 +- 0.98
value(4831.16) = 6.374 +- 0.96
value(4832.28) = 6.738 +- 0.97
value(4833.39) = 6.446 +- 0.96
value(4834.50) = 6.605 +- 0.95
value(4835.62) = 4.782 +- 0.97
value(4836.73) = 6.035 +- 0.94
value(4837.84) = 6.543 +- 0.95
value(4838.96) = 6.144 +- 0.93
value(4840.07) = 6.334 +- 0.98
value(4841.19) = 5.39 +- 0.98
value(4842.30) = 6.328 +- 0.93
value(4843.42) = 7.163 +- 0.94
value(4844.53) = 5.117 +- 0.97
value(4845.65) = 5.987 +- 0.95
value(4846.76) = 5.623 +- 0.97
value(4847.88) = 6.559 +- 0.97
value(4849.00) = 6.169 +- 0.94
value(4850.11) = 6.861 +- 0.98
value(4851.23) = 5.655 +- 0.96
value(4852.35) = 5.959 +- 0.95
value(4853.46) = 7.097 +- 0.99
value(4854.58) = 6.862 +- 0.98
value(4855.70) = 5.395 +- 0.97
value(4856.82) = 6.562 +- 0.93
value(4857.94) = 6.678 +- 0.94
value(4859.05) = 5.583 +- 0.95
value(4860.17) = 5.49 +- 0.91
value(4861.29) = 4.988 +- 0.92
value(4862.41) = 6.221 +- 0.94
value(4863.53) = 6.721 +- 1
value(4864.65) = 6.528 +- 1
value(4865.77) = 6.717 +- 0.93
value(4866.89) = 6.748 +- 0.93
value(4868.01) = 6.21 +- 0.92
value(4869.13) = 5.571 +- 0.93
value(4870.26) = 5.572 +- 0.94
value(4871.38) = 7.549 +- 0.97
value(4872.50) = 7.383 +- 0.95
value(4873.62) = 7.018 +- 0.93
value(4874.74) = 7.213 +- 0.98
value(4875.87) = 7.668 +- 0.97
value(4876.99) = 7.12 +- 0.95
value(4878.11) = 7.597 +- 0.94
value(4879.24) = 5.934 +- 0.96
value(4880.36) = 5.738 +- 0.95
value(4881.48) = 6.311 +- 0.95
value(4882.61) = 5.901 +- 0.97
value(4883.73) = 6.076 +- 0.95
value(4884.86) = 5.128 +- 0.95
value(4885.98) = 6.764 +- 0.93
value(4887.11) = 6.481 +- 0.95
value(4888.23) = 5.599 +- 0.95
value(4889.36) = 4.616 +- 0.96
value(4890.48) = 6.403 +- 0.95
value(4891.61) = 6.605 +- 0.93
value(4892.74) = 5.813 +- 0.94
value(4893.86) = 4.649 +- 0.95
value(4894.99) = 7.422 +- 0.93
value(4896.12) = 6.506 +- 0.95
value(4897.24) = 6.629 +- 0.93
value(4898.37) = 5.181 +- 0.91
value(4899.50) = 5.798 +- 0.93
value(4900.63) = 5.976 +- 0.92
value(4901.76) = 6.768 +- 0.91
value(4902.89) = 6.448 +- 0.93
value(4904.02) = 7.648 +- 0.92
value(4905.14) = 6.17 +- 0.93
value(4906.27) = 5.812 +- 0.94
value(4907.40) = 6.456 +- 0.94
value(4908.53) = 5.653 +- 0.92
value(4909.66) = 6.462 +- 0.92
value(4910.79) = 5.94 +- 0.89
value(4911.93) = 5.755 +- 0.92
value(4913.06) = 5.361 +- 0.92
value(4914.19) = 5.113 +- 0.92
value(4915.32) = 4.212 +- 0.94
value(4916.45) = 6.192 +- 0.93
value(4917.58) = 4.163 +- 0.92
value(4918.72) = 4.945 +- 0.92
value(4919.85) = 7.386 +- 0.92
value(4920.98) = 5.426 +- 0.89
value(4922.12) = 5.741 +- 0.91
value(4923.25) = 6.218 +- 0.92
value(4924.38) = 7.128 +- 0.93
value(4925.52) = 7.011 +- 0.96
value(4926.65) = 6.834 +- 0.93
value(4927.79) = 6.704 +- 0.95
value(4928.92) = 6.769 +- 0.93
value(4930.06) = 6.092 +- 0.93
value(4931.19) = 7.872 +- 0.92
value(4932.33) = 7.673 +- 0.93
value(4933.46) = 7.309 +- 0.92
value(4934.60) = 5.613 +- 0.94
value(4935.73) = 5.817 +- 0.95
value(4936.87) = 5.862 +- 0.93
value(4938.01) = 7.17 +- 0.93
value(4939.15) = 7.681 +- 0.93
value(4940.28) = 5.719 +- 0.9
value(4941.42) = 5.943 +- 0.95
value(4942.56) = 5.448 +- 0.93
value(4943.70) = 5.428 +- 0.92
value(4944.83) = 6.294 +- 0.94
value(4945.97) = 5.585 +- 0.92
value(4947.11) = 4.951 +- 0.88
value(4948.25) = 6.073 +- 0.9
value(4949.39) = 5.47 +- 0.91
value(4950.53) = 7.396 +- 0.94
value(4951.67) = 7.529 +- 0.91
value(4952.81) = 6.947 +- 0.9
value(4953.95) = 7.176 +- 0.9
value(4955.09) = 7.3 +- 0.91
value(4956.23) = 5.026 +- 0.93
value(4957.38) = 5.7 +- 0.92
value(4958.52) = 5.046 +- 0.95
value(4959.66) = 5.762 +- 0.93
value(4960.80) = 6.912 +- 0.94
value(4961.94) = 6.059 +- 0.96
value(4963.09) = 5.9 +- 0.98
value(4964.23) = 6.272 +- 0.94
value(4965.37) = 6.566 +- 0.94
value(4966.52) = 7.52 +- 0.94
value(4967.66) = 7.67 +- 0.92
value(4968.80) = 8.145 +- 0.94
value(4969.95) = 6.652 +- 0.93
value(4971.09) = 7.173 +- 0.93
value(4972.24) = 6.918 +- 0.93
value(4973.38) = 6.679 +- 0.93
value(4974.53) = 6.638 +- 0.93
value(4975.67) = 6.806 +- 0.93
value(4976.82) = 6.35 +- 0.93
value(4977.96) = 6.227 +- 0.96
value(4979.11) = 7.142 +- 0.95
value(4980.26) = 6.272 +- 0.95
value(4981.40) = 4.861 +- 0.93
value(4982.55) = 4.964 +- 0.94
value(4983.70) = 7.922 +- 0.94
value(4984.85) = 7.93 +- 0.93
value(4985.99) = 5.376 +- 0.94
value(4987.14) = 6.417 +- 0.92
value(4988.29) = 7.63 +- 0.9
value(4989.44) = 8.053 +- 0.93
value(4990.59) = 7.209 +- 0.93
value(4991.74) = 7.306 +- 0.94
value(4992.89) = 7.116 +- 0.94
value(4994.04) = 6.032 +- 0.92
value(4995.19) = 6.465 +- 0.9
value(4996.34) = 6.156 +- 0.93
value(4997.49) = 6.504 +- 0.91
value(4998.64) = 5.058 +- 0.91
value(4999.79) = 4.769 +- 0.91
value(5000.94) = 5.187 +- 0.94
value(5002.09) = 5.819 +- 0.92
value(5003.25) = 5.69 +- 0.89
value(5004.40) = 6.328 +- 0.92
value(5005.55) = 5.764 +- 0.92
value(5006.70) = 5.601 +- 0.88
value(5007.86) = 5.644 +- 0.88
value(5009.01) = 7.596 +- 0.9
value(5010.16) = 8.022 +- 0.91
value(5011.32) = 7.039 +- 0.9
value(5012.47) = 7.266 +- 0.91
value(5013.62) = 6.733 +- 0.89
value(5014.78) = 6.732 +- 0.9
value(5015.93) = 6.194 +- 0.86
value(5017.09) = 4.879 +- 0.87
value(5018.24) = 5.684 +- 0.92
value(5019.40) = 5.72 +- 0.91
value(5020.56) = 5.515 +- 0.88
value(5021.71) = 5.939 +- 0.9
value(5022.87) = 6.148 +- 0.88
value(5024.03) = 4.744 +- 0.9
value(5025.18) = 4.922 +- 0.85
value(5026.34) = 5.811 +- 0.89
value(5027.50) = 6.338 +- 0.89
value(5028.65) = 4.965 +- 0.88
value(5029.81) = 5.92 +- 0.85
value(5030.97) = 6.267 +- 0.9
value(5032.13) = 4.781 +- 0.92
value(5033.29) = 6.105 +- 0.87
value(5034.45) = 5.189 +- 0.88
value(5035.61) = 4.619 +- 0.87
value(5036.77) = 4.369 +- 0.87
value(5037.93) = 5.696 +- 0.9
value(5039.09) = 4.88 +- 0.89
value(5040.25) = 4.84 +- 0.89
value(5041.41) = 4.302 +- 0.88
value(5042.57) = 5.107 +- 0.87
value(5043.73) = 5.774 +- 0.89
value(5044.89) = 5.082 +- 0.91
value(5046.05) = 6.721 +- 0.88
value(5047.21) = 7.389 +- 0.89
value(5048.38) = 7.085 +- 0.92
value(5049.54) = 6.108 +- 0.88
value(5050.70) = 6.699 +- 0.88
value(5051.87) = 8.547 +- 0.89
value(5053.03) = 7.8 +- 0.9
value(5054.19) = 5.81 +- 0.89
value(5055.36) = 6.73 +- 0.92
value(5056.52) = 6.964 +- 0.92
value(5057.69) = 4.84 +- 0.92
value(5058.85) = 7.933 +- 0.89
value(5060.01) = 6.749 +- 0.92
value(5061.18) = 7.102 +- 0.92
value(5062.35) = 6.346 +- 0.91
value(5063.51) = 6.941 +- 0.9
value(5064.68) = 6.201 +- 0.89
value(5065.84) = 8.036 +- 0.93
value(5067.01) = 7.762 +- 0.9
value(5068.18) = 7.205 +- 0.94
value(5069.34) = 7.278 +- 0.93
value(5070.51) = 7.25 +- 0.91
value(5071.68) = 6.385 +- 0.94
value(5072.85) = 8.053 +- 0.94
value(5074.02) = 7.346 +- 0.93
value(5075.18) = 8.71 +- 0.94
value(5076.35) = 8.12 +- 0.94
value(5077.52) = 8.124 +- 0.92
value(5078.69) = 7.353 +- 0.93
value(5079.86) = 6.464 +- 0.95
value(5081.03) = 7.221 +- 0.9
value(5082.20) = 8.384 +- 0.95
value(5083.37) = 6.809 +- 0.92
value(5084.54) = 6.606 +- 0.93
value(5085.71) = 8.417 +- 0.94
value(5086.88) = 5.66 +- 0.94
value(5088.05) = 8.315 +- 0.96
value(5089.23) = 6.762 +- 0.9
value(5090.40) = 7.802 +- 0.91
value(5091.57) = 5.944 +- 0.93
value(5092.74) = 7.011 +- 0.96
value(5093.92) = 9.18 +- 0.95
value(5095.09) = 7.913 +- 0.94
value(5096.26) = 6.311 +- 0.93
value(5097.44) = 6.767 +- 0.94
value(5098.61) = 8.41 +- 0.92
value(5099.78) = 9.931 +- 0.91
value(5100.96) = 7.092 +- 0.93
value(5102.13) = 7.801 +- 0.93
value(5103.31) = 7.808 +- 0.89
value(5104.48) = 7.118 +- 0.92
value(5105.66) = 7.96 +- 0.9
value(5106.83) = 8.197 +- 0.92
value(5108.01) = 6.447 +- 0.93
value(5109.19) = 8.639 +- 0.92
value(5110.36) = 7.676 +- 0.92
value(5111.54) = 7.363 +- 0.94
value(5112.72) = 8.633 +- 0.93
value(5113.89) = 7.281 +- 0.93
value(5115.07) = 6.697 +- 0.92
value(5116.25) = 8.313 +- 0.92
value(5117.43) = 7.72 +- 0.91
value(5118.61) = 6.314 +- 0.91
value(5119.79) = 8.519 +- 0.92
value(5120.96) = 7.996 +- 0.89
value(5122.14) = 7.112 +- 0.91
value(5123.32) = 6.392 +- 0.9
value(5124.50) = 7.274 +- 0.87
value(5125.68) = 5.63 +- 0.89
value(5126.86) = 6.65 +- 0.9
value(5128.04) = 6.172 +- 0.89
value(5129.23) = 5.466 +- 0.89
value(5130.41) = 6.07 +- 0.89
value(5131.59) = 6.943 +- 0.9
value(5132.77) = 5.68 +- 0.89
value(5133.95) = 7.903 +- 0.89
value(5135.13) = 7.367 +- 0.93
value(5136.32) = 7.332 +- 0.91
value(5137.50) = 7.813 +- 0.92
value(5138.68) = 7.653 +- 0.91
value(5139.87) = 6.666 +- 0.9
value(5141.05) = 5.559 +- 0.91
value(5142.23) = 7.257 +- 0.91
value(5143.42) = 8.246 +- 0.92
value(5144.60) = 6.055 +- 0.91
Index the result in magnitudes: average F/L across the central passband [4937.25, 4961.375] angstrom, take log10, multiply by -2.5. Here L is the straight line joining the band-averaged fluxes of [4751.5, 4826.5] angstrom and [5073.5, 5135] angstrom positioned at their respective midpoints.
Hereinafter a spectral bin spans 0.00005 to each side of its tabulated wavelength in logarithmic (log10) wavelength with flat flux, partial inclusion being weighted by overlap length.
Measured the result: 0.09 mag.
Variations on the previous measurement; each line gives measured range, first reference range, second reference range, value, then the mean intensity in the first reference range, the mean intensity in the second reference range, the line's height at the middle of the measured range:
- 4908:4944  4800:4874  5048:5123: 0.09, 6.26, 7.38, 6.66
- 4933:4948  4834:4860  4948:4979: 0.08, 6.14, 6.6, 6.51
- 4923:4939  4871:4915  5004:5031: -0.09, 6.26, 6.07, 6.2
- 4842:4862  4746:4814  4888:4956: 0.01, 6.16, 6.2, 6.18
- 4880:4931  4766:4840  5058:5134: 0.10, 6.28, 7.31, 6.64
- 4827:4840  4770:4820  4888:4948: 0.00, 6.33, 6.12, 6.27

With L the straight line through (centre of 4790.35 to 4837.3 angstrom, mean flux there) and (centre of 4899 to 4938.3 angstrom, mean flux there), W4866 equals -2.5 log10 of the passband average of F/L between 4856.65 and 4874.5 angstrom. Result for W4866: -0.032 mag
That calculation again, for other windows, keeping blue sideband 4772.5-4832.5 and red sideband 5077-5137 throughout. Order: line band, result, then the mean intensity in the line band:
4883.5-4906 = 0.09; 6.13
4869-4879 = -0.07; 6.99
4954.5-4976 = 0.05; 6.56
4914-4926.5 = 0.15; 5.83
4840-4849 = 0.08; 6.05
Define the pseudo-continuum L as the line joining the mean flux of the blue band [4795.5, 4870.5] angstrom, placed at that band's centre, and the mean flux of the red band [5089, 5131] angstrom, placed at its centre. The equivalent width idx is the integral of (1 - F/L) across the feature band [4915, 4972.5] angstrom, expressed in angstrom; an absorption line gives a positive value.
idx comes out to 2.23 angstrom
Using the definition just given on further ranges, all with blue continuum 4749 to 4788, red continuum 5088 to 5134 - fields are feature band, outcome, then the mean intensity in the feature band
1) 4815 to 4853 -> 1.3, 6.17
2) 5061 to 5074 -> 0.0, 7.15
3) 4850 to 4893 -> 1.3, 6.31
